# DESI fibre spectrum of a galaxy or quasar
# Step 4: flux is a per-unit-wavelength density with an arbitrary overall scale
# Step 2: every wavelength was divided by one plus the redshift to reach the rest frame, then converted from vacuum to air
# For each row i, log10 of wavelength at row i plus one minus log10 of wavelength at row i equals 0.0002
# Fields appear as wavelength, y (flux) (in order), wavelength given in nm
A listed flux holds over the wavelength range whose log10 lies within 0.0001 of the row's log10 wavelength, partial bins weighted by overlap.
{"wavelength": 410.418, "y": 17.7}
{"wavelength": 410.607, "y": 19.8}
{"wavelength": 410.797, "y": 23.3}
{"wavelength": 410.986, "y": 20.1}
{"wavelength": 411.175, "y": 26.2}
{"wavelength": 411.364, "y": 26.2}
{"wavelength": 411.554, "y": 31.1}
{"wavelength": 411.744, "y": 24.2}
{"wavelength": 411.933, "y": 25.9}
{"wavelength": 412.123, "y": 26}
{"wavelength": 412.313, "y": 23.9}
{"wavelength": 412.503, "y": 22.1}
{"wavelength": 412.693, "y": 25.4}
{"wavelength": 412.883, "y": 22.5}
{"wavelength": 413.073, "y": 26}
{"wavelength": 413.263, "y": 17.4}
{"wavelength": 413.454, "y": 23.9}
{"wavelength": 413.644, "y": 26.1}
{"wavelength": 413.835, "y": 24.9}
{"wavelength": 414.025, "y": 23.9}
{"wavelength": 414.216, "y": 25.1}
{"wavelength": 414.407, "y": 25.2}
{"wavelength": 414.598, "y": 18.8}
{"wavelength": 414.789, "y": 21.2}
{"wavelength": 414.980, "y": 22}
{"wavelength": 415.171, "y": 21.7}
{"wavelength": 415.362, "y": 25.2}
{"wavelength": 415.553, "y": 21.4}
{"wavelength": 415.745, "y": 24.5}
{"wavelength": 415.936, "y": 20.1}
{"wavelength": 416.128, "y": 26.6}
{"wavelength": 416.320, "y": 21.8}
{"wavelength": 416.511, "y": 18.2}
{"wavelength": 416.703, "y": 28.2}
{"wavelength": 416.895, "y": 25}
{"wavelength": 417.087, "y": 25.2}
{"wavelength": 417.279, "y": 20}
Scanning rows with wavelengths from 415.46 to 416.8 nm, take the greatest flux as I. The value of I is 28.2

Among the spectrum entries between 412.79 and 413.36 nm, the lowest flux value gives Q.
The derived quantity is 17.4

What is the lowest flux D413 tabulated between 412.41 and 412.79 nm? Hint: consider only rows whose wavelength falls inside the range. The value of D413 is 22.1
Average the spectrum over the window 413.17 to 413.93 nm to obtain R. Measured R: 23.1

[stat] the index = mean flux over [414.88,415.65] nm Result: 22.6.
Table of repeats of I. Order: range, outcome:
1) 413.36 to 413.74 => 26.1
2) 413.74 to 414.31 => 25.1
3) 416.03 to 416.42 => 26.6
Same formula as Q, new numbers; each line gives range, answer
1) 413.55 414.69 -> 18.8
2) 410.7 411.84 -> 20.1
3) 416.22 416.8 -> 18.2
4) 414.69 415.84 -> 21.2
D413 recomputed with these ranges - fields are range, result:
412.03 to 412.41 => 23.9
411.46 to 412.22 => 24.2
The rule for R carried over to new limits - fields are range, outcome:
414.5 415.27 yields 21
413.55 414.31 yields 25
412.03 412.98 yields 24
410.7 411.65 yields 25.3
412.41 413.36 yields 22.7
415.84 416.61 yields 21.7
